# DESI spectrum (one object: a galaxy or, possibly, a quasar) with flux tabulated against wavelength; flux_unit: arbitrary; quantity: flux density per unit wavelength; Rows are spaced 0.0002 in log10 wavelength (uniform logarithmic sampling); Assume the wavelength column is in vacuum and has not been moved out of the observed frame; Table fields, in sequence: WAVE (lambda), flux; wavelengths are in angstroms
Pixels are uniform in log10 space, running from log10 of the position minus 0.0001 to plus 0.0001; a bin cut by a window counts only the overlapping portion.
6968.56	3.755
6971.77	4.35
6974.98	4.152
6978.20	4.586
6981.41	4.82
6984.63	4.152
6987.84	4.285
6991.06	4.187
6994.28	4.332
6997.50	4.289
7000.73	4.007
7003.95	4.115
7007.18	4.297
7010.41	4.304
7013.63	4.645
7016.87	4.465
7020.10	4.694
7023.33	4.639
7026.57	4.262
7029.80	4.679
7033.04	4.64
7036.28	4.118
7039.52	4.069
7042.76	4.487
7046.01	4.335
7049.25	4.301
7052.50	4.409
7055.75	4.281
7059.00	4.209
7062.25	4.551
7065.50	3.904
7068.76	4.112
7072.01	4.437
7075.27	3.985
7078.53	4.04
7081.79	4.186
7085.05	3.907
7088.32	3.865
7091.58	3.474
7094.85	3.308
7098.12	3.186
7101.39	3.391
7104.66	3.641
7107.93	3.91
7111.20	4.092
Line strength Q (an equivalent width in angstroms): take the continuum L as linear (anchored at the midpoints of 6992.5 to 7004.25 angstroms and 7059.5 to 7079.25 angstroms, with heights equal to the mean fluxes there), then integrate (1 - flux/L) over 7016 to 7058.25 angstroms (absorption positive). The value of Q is -2.2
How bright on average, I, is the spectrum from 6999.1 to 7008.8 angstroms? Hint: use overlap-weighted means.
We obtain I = 4.14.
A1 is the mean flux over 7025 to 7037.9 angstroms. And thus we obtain 4.43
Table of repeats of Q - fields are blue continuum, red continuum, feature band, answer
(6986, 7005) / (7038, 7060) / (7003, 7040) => -1.5 angstroms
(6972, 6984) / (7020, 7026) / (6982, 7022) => 1.8 angstroms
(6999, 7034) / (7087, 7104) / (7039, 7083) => -4.2 angstroms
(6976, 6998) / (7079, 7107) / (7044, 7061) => -1.7 angstroms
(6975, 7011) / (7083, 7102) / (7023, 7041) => -1.7 angstroms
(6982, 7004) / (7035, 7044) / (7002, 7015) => -0.3 angstroms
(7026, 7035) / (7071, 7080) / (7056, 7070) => 0.1 angstroms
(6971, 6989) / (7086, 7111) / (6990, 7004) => 0.3 angstroms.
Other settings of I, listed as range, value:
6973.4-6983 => 4.52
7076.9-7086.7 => 4.04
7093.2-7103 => 3.29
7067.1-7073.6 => 4.27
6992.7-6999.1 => 4.31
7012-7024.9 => 4.61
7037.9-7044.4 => 4.28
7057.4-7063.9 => 4.38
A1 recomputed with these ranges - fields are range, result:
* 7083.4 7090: 3.88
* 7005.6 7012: 4.3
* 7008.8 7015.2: 4.48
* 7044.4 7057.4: 4.33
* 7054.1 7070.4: 4.21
